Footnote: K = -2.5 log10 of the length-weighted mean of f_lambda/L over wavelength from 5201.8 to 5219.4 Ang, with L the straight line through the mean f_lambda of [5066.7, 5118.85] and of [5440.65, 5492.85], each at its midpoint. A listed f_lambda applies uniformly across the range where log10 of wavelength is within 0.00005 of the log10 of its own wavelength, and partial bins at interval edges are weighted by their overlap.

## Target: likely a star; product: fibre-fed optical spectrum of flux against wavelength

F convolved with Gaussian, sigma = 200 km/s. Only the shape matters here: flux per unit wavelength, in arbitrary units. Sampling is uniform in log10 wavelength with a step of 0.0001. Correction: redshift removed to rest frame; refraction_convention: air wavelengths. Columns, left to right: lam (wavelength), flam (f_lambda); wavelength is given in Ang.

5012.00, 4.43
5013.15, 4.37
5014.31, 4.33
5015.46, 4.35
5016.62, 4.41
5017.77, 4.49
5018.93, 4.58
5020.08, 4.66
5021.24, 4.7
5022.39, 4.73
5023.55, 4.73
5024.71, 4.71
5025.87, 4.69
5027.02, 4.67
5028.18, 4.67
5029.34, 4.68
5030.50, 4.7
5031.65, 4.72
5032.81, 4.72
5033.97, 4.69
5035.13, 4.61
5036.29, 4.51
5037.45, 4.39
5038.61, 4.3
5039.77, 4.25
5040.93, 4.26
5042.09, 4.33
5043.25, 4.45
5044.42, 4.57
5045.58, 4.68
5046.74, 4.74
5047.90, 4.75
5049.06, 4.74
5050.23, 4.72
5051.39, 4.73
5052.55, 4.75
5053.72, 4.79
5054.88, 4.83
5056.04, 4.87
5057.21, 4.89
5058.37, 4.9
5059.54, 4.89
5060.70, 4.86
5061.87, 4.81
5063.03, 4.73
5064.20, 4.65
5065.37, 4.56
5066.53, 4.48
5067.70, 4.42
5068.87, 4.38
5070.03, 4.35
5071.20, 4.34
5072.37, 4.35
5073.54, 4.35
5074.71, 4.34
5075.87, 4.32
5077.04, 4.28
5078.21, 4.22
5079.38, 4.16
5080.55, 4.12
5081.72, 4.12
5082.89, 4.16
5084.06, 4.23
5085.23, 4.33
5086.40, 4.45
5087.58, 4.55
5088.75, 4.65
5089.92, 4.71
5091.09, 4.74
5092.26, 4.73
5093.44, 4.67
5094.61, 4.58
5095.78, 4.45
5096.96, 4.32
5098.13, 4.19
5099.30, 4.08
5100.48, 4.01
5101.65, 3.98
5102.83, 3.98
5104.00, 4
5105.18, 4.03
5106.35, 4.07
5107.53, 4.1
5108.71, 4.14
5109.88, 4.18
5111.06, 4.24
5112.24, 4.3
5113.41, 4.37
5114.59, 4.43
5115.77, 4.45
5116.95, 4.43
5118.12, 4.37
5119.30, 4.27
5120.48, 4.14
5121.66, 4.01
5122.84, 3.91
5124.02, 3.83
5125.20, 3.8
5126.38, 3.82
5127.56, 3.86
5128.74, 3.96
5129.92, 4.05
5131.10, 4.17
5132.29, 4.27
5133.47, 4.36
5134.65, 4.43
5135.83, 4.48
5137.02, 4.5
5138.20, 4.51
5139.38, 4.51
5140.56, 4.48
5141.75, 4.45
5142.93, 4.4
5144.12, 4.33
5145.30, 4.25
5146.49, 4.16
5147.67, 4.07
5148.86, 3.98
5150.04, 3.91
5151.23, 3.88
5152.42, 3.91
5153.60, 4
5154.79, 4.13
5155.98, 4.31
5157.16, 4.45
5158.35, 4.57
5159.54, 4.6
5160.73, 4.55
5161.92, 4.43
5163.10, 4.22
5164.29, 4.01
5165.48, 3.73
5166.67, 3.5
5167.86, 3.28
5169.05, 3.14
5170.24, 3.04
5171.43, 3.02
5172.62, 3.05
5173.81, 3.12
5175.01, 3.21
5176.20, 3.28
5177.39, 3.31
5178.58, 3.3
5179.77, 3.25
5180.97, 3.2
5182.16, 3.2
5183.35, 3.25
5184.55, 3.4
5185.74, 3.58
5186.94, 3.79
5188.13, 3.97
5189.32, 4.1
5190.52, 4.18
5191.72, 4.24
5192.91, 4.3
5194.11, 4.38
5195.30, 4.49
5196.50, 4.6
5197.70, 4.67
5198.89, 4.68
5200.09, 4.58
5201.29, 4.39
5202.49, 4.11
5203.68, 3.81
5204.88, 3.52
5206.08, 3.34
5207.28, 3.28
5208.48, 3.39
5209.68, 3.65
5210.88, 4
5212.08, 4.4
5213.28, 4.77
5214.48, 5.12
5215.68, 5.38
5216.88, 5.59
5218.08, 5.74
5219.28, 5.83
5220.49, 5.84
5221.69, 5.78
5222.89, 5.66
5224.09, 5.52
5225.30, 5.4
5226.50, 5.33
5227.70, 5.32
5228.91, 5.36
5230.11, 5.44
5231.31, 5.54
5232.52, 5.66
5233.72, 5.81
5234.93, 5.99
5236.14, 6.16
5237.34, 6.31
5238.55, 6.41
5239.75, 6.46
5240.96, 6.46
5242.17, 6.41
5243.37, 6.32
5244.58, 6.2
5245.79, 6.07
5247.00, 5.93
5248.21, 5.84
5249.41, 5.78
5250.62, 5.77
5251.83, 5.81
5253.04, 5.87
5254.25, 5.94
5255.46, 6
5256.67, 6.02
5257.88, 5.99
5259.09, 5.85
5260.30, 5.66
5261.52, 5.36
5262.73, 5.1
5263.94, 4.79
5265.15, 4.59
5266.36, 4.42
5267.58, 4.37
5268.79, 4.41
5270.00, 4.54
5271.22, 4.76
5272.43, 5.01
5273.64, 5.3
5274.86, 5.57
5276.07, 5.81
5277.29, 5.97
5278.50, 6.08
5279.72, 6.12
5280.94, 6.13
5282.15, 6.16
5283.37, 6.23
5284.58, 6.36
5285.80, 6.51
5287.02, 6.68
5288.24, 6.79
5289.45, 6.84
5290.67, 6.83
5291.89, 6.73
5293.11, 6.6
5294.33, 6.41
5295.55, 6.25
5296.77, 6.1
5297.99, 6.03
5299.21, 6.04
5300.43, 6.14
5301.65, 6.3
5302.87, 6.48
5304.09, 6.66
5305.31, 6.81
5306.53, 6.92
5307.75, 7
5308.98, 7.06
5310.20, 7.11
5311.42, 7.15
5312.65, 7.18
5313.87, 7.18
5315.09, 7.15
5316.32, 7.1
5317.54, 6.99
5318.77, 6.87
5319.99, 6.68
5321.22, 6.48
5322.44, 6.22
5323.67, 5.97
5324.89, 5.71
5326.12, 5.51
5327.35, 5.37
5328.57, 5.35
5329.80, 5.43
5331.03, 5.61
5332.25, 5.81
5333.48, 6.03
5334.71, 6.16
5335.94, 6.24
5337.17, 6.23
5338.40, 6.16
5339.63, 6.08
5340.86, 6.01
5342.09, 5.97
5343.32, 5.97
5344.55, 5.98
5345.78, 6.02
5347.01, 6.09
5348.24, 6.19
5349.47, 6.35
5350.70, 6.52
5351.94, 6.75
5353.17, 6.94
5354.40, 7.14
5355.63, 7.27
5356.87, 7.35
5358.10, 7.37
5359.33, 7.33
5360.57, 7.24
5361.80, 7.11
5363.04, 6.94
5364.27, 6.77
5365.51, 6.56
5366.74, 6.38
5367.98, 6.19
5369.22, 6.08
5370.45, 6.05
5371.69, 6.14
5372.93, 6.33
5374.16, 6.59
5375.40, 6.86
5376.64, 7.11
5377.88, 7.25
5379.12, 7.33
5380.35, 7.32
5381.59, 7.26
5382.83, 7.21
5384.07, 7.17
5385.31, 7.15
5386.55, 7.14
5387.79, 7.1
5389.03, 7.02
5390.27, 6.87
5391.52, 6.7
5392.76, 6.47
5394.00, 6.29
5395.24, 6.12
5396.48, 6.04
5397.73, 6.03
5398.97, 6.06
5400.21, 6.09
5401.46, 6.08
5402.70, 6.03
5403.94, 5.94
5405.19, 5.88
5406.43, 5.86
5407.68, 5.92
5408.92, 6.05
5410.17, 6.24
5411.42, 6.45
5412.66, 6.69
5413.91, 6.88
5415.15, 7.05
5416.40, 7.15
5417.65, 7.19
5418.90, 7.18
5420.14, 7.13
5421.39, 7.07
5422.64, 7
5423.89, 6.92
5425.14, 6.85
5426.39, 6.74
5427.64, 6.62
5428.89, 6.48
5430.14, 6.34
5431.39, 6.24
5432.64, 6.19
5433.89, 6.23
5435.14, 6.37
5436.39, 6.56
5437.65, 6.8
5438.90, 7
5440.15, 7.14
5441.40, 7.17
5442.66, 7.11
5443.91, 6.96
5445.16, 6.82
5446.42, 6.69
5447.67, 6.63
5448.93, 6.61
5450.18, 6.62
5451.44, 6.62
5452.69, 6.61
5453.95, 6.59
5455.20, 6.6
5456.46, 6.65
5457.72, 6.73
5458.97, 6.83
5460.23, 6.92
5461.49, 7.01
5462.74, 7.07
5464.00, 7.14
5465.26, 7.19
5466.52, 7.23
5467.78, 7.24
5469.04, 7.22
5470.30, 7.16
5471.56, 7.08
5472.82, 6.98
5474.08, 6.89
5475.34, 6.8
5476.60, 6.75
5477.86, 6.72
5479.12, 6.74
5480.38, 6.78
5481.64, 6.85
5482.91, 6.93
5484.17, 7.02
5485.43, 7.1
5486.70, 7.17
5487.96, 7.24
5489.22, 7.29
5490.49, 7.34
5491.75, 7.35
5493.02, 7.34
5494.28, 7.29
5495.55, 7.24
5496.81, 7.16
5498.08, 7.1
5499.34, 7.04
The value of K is 0.180 mag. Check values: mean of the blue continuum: 4.31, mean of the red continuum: 6.94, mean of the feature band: 4.36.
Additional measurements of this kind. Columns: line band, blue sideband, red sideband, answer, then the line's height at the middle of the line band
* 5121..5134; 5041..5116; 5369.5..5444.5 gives 0.19 mag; 4.77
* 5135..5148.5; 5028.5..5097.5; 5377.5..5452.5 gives 0.15 mag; 5.02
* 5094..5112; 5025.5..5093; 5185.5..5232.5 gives 0.11 mag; 4.58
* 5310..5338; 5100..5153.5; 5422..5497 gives -0.10 mag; 5.78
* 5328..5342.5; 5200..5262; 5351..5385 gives 0.11 mag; 6.53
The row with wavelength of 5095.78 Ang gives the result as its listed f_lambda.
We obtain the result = 4.45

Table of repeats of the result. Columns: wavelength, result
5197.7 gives 4.67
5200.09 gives 4.58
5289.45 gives 6.84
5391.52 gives 6.7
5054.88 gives 4.83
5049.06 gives 4.74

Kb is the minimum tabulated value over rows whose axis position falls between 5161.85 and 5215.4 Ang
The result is 3.02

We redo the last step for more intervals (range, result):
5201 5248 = 3.28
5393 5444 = 5.86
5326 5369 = 5.35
